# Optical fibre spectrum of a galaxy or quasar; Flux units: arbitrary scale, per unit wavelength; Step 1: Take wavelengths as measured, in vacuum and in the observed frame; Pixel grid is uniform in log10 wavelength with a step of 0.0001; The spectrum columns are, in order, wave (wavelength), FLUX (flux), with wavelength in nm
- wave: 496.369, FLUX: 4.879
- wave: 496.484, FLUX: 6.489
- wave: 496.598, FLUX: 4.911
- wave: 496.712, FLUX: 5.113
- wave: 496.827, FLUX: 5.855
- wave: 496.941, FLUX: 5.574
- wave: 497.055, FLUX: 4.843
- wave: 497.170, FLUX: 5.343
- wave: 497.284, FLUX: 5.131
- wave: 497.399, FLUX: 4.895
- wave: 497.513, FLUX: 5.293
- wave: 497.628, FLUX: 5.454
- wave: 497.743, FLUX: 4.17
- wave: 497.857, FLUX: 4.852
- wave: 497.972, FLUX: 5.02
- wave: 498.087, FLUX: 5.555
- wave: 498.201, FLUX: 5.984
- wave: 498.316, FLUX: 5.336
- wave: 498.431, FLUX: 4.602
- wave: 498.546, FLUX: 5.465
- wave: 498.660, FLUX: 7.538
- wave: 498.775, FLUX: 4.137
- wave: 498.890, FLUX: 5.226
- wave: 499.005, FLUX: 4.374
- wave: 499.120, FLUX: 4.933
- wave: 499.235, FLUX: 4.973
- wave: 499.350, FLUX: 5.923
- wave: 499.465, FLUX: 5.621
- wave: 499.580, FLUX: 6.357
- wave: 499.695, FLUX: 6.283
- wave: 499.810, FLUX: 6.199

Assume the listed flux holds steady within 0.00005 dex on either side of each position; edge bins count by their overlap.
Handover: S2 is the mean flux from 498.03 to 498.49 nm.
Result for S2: 5.37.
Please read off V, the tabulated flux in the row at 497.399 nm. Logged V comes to 4.895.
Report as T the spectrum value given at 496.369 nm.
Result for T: 4.879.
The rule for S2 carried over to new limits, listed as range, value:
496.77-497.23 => 5.41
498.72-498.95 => 4.68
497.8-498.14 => 5.13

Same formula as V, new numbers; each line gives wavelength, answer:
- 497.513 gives 5.293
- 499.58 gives 6.357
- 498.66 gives 7.538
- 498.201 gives 5.984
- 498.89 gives 5.226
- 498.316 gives 5.336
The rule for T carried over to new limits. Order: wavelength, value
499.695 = 6.283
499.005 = 4.374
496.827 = 5.855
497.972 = 5.02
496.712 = 5.113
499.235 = 4.973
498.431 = 4.602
